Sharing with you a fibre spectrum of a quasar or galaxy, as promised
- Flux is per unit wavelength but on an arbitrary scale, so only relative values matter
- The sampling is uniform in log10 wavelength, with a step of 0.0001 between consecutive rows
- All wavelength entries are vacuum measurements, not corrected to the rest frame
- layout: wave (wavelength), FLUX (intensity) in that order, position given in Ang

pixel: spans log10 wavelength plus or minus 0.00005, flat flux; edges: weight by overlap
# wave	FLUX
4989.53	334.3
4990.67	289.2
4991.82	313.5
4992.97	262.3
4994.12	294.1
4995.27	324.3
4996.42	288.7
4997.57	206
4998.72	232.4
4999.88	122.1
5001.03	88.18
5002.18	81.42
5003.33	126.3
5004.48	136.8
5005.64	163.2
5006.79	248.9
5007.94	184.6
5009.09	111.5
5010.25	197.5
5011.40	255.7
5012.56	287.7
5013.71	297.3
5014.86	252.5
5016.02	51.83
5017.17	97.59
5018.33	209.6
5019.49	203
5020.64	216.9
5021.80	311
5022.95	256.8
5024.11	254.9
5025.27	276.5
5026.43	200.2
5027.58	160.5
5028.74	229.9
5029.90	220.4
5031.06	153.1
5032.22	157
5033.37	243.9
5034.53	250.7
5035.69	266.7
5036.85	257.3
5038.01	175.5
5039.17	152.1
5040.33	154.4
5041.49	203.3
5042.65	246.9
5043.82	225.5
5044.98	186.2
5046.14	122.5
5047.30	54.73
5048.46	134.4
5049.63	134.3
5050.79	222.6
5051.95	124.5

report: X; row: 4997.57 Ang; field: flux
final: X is 206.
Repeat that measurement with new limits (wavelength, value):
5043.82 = 225.5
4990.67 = 289.2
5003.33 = 126.3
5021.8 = 311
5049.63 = 134.3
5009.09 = 111.5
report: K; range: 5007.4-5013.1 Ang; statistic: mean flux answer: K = 207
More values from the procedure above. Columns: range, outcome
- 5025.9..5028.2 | 181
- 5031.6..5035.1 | 217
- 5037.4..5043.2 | 187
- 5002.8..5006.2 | 142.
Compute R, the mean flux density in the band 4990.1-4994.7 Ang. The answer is 290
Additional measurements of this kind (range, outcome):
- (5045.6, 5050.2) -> 111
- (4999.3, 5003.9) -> 104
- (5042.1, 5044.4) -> 235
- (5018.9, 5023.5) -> 247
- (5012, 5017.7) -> 198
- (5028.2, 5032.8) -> 190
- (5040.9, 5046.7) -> 197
